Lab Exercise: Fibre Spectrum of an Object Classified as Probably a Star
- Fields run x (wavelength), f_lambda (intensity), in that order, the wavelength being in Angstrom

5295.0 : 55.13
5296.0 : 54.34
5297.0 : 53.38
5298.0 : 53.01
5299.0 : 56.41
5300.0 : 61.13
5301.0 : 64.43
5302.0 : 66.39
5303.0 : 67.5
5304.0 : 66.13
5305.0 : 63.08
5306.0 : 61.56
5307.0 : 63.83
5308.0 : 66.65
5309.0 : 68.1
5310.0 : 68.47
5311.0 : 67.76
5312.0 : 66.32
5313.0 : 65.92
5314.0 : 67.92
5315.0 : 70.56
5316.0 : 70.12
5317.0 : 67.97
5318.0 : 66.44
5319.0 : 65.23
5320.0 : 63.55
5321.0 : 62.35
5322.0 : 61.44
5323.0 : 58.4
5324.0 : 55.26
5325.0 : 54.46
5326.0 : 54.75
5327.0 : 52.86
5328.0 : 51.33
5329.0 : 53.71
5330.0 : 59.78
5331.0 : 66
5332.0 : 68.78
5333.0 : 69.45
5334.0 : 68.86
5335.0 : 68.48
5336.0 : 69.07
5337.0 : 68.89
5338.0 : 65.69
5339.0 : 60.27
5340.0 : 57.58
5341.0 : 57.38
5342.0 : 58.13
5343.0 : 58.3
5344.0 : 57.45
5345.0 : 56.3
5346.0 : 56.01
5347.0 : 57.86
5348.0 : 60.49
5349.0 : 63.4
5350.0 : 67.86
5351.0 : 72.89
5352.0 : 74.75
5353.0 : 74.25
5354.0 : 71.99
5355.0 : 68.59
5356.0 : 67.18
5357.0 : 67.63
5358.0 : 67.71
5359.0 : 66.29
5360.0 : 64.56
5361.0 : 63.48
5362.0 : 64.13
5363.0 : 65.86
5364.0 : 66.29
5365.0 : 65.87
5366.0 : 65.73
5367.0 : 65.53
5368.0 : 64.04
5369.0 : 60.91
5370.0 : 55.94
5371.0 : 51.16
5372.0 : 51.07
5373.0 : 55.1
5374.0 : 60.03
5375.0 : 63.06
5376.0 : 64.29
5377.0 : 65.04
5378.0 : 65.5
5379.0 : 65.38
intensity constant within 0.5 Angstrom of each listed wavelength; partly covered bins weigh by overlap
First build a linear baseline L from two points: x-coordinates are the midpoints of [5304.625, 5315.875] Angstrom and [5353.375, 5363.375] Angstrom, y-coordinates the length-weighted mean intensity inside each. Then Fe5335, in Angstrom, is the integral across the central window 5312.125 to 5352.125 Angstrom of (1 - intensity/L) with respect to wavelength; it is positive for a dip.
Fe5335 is 2.5 Angstrom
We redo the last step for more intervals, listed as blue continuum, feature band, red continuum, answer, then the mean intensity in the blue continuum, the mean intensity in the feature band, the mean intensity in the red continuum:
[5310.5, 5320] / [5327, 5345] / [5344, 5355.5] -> 1.19 Angstrom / 67.4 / 61.9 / 65.5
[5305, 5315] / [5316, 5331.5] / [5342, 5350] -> 0.90 Angstrom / 66.3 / 59.9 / 59.1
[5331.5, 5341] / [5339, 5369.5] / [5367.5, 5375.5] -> -1.33 Angstrom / 65.9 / 64.2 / 57.7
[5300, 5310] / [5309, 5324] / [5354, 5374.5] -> -0.18 Angstrom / 65.2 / 65.6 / 63.1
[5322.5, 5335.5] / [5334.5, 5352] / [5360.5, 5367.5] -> -0.07 Angstrom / 60.2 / 62.5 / 65.3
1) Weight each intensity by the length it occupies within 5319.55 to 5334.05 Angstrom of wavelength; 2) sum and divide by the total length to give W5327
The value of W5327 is 59.8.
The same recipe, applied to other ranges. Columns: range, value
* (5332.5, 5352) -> 63.2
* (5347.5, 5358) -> 68.8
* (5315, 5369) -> 63.6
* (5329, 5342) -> 64.3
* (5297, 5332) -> 62.6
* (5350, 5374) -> 64.8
